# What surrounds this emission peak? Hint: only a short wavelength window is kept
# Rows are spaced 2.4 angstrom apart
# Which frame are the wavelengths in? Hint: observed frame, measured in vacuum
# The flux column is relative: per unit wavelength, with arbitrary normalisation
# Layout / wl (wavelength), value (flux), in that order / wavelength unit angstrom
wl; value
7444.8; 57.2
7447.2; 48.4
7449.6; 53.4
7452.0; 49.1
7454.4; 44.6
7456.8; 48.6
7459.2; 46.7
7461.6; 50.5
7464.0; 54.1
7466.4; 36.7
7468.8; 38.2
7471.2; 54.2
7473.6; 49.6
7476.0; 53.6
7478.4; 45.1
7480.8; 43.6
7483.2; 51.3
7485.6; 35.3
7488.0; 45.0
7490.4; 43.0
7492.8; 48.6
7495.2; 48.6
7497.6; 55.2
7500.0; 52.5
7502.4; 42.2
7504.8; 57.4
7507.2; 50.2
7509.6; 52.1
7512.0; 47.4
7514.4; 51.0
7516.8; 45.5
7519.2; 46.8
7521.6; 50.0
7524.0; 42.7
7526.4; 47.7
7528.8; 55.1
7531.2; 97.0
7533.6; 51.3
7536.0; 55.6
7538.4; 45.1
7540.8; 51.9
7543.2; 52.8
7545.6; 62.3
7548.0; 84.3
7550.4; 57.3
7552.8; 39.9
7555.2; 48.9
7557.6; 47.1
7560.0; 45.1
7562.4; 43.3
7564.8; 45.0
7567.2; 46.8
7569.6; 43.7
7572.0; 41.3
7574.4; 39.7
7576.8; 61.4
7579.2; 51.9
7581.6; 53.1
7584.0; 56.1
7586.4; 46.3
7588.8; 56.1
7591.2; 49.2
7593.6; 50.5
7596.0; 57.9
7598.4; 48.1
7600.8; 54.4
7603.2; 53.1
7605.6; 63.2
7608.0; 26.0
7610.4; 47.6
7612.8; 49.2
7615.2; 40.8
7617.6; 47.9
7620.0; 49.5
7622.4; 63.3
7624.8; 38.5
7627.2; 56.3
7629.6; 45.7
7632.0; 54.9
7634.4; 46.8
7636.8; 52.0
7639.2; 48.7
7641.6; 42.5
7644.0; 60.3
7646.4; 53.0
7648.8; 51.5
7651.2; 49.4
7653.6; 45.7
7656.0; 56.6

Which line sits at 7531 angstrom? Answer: [S II] 6716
